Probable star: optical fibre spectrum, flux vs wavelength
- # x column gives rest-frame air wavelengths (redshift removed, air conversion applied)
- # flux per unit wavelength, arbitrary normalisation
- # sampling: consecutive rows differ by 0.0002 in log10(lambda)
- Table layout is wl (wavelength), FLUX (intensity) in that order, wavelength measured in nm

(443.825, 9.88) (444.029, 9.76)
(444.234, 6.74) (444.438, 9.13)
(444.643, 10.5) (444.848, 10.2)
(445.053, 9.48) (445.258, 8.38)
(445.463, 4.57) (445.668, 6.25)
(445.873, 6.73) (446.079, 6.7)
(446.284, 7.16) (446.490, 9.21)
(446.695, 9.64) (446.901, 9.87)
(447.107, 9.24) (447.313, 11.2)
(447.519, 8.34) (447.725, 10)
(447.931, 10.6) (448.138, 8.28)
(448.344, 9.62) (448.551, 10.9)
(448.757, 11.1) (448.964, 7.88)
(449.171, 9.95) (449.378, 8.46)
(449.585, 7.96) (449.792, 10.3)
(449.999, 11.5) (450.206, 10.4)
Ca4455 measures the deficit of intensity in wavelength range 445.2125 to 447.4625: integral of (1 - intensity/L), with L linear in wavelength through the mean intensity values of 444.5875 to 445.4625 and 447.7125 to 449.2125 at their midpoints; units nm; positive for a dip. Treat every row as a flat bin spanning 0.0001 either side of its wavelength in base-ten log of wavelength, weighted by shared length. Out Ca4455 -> 0.30 nm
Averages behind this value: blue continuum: 9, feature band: 8.09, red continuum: 9.77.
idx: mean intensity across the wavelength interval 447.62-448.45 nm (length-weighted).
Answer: 9.62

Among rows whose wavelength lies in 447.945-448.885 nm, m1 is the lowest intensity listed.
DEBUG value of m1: 8.28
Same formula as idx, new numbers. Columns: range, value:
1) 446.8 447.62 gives 9.66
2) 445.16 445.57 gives 6.46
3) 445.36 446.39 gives 6.29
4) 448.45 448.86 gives 11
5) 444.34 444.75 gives 9.82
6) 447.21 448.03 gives 10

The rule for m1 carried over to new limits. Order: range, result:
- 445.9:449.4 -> 6.7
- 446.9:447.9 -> 8.34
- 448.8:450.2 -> 7.88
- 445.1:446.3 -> 4.57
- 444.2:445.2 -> 6.74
